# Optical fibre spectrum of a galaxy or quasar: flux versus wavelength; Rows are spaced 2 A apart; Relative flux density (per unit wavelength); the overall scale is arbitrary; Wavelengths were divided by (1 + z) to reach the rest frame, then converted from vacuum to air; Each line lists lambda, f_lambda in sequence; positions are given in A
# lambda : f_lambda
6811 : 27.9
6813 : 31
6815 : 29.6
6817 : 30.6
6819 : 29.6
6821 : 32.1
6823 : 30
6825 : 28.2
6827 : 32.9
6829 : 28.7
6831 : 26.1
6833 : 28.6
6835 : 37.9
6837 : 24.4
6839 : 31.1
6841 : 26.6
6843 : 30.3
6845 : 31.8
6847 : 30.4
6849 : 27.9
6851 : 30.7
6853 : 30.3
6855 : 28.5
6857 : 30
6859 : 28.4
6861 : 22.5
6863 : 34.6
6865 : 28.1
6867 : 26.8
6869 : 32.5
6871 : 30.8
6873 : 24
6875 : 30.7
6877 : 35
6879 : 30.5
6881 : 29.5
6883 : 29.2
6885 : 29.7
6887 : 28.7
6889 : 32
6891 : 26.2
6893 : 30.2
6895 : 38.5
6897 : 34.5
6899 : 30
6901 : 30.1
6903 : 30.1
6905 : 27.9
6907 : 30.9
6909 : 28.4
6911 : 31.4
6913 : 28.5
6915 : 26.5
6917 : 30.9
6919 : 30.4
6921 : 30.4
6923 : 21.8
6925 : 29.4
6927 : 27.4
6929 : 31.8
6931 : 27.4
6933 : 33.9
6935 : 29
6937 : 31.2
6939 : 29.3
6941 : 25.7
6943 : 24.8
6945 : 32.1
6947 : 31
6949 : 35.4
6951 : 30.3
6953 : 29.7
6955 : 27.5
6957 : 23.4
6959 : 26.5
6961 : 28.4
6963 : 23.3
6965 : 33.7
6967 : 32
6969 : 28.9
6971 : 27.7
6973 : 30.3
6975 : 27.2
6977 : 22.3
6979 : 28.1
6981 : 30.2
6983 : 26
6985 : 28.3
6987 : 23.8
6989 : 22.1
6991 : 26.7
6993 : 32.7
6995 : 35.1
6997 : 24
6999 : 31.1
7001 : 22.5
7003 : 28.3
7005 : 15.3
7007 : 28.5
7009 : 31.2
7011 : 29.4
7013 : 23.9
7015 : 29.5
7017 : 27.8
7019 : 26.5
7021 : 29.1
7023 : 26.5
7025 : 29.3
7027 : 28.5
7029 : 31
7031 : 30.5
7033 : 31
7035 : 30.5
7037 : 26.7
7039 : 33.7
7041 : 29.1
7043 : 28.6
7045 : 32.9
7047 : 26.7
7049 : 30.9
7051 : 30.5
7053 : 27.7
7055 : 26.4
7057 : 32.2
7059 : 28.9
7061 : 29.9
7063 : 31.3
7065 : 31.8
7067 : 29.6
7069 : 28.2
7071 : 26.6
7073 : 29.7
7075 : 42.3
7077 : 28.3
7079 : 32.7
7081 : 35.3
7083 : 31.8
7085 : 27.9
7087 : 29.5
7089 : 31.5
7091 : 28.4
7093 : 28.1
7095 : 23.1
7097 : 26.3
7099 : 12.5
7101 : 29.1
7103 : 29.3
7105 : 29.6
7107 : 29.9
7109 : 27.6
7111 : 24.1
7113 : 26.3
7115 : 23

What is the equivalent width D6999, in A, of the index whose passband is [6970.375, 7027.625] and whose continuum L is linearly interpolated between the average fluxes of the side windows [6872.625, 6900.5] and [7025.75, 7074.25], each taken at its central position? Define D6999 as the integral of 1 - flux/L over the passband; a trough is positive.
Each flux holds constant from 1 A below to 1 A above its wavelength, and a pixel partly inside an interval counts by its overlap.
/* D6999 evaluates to 5.3 A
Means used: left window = 30.8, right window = 29.8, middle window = 27.3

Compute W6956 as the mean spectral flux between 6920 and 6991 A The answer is 28.3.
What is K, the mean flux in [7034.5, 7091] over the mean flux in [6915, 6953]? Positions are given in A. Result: 1.0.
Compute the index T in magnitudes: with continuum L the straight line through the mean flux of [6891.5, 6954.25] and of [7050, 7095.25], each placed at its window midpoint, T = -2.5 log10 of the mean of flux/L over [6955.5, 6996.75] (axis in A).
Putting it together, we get 0.08 mag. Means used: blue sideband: 29.9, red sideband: 30.2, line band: 27.8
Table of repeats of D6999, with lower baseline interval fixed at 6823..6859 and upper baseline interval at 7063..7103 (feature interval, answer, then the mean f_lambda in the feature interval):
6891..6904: -1.0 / 31.8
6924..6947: 0.1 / 29.3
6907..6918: 0.1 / 29.3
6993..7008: 1.3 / 26.8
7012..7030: 0.8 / 28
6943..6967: 0.2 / 29.1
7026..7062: -0.7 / 29.8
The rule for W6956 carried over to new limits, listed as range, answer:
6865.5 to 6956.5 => 29.8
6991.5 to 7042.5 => 28.5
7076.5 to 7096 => 29.7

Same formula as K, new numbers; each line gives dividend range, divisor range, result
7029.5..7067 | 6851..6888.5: 1.02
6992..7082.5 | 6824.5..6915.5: 0.99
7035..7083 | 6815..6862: 1.03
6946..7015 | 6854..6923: 0.93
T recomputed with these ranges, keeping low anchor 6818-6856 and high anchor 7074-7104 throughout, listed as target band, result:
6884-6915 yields -0.03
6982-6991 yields 0.16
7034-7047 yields -0.03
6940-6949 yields 0.01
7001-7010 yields 0.15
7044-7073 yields -0.01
